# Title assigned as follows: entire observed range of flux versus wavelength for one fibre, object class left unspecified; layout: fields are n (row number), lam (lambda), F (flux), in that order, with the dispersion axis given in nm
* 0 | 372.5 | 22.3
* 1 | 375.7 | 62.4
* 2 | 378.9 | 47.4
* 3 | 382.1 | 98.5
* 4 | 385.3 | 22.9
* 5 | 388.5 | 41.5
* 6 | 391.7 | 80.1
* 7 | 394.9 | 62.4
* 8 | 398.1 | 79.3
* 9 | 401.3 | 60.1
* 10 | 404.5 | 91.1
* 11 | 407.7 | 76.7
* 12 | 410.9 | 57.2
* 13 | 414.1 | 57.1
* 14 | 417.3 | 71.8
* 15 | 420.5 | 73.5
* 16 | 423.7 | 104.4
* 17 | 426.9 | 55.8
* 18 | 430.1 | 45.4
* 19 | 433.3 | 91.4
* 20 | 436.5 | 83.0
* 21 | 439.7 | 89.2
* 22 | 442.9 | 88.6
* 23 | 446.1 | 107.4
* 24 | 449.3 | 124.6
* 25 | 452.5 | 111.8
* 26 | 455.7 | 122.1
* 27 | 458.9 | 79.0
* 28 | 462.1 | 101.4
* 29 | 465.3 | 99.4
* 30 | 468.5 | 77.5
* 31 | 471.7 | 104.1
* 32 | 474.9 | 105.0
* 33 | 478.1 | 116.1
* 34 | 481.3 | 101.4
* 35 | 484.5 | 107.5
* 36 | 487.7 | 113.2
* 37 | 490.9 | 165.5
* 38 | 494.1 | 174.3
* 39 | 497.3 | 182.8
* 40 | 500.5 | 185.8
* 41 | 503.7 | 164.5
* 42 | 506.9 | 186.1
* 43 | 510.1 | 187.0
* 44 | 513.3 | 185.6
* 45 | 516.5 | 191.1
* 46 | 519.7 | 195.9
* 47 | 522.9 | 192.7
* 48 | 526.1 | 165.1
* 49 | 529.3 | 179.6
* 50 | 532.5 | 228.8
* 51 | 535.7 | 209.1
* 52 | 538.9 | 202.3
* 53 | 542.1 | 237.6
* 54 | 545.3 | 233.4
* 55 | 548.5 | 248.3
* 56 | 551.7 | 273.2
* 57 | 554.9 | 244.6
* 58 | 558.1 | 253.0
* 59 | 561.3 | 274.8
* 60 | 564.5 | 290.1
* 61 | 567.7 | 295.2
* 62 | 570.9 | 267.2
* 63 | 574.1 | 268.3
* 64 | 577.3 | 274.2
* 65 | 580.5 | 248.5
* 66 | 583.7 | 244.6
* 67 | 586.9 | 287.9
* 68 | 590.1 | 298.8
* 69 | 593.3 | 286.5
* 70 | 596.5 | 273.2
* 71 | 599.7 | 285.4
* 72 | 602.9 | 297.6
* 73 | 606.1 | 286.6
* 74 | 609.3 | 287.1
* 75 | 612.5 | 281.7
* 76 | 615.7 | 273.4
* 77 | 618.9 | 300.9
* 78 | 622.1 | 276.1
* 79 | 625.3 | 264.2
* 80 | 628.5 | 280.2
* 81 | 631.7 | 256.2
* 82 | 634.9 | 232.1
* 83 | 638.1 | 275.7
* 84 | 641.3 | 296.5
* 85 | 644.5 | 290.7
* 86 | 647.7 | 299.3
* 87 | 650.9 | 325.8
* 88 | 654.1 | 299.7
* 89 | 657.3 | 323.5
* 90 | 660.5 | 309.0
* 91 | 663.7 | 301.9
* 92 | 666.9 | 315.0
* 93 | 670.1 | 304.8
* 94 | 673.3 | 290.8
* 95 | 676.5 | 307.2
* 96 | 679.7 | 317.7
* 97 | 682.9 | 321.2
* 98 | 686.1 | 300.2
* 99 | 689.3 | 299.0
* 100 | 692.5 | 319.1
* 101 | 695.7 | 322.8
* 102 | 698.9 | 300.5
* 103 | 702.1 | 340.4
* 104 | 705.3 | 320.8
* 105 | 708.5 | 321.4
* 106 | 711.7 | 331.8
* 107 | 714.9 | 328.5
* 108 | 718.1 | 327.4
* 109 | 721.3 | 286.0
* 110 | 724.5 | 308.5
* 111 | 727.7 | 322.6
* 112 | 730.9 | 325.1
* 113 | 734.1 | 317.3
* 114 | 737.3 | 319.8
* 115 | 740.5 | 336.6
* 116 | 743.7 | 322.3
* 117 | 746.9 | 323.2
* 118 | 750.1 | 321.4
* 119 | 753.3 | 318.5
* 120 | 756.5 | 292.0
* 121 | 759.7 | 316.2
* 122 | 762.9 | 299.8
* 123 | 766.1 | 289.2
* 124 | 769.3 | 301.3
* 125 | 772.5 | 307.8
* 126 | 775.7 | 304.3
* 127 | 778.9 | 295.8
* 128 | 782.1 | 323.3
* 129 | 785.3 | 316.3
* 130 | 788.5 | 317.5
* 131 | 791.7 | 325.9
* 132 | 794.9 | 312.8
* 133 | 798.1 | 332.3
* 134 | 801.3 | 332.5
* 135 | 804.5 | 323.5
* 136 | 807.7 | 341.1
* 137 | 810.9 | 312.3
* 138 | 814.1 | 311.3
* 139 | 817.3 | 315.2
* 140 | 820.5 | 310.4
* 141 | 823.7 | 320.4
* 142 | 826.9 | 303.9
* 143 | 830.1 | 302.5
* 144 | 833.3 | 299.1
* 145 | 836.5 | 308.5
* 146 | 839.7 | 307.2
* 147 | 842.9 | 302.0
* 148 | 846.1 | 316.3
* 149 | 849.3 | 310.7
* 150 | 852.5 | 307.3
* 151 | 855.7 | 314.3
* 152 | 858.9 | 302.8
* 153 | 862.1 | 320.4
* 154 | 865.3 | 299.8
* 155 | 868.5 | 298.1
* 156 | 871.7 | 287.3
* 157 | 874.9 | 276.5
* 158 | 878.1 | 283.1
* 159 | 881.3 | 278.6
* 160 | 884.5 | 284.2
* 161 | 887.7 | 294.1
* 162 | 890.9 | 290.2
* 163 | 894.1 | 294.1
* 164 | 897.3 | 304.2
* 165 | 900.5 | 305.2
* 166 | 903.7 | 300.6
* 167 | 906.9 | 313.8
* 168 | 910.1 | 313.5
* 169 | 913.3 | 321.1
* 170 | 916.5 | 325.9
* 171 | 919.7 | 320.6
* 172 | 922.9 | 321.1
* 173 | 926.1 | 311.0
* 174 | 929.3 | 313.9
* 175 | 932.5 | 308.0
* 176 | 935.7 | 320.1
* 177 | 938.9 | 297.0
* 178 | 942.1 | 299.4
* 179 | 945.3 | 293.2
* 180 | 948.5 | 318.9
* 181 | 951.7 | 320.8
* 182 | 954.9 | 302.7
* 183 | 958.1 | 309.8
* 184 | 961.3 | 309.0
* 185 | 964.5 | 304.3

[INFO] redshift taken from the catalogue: 0.23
